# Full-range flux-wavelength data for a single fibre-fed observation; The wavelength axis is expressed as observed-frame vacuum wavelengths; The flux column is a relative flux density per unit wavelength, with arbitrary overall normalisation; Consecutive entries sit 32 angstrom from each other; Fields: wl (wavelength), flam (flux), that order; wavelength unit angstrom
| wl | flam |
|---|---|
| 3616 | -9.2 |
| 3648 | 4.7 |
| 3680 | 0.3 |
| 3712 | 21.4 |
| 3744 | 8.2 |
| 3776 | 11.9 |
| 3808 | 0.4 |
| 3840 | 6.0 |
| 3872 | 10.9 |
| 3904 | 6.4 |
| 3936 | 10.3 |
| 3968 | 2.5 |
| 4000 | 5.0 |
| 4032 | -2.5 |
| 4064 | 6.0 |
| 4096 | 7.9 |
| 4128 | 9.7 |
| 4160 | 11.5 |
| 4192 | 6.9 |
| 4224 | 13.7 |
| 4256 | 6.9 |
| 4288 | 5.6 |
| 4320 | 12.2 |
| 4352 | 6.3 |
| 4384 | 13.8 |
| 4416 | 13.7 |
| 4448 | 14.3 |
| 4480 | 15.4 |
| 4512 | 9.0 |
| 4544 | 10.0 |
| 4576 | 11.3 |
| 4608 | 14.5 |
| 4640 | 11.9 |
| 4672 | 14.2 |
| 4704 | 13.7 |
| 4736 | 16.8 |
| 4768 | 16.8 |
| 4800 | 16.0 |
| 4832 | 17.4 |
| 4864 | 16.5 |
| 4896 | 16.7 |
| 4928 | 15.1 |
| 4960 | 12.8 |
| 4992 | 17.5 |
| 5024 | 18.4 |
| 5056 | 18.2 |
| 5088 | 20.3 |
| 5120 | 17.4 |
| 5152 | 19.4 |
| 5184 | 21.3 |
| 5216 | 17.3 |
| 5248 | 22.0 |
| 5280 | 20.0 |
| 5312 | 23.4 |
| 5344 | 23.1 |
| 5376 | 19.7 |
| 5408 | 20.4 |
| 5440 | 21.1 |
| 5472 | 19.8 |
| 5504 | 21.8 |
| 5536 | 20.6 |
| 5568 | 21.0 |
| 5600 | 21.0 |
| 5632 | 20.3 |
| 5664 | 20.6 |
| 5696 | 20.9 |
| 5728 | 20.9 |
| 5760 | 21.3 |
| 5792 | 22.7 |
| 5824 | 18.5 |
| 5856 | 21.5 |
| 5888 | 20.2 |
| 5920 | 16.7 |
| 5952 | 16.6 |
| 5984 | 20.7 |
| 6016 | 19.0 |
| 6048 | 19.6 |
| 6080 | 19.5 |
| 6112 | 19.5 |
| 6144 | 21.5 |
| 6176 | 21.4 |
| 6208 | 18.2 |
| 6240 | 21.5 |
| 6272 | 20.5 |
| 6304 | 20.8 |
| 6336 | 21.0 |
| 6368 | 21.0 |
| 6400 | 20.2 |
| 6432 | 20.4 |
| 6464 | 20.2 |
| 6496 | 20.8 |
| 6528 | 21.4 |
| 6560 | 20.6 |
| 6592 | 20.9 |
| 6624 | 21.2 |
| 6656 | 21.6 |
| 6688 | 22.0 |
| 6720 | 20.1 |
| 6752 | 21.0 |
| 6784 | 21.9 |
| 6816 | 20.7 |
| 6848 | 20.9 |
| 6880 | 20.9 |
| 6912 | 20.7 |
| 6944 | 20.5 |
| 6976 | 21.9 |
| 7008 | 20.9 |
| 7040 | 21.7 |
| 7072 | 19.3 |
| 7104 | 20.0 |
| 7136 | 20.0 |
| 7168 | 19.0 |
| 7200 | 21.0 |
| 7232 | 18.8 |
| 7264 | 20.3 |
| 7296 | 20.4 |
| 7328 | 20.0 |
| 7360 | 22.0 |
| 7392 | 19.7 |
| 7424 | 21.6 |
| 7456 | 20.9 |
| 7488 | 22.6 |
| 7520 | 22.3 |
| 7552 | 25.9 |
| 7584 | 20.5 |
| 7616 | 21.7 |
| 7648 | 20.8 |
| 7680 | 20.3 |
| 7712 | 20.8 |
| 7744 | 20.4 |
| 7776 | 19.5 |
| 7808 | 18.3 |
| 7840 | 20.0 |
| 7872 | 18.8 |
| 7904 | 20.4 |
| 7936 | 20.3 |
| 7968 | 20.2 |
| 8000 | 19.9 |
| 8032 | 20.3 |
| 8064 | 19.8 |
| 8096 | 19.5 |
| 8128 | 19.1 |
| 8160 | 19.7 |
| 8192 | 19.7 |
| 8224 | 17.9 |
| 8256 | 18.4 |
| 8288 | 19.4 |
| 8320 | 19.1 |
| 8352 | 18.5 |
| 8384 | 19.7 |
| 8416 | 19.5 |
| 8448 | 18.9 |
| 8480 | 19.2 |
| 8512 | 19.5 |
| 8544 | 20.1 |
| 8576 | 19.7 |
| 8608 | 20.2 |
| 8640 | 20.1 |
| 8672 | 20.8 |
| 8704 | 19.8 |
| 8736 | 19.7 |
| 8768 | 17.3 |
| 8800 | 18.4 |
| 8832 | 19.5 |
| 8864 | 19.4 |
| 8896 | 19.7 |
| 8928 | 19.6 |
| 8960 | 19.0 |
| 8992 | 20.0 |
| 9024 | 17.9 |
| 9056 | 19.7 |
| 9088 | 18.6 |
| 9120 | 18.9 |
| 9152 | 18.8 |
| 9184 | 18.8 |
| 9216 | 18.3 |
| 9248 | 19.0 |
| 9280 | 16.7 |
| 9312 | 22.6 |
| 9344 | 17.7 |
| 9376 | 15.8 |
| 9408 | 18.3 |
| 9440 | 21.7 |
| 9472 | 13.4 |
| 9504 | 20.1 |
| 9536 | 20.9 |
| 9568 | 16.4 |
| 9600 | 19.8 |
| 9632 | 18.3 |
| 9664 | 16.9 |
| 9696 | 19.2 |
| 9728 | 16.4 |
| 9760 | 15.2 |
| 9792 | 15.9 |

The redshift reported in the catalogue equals 0.15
